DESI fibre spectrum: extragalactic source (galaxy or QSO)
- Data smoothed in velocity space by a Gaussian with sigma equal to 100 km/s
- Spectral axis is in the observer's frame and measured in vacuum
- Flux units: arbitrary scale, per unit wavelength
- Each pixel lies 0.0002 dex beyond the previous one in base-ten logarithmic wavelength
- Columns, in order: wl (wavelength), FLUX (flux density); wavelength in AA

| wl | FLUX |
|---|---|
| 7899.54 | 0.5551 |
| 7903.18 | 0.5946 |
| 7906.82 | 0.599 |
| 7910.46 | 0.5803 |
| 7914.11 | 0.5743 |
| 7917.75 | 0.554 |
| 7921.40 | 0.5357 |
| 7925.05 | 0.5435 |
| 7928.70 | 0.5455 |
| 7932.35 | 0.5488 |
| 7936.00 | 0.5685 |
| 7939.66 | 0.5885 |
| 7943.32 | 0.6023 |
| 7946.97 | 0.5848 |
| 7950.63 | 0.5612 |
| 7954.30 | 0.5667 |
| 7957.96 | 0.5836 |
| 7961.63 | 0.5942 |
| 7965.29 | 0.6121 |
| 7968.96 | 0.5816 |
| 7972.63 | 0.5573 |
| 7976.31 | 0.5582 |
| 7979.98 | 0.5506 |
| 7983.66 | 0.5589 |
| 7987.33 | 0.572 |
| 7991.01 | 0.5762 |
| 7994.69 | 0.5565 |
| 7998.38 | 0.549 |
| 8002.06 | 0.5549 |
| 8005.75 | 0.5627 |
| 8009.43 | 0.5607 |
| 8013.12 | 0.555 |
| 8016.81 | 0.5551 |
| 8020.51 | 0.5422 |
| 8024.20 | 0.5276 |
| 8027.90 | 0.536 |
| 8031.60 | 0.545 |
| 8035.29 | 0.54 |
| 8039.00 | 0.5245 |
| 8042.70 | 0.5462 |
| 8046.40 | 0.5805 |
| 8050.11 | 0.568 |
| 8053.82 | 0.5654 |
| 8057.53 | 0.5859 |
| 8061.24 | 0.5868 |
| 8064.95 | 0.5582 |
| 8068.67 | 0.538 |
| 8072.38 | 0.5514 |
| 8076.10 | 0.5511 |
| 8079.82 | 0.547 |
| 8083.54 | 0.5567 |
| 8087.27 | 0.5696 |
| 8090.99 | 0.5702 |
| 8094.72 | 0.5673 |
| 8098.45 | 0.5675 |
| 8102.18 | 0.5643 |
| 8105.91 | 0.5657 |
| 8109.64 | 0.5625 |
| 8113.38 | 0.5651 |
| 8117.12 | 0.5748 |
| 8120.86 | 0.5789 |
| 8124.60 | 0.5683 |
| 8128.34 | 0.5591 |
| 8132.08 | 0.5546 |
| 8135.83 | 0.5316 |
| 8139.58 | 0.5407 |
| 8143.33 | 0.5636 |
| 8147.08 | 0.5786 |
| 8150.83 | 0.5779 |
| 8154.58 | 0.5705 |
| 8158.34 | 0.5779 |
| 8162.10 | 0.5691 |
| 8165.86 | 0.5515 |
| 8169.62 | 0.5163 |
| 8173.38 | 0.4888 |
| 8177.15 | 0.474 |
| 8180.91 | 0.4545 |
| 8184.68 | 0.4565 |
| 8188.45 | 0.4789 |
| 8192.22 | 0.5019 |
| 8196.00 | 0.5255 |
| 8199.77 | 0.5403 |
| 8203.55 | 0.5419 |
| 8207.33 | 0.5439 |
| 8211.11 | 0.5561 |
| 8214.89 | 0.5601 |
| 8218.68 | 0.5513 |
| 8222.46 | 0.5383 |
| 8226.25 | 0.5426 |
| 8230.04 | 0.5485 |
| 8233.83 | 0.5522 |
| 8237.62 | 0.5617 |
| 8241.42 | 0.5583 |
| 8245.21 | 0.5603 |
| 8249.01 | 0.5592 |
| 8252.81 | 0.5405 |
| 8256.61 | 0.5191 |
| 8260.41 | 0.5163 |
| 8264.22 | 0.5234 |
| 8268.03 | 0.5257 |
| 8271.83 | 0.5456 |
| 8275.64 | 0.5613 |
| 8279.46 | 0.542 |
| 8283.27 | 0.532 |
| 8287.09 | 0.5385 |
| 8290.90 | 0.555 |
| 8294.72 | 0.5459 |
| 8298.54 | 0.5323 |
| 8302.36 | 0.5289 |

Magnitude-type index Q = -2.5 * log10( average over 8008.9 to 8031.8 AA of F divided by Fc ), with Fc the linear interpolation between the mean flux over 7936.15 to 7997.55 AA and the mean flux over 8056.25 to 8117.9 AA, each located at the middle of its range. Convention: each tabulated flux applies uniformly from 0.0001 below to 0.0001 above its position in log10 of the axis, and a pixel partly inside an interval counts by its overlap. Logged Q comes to 0.048 mag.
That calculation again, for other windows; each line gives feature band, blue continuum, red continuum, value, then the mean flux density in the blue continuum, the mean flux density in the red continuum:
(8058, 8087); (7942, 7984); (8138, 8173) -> 0.02 mag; 0.576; 0.558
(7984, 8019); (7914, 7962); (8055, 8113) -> 0.01 mag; 0.567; 0.563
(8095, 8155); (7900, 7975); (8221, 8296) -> -0.02 mag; 0.573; 0.543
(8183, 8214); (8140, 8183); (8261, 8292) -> 0.04 mag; 0.538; 0.539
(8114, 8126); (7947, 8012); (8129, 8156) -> -0.02 mag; 0.568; 0.56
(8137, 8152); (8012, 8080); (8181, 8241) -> -0.05 mag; 0.553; 0.532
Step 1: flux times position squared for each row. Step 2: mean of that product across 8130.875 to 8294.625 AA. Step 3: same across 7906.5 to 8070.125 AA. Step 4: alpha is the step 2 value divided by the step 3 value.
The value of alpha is 1.0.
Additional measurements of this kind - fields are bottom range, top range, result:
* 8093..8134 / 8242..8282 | 0.99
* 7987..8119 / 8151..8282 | 1.00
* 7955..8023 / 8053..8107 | 1.02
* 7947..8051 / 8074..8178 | 1.03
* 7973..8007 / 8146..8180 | 1.01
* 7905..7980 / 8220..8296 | 1.03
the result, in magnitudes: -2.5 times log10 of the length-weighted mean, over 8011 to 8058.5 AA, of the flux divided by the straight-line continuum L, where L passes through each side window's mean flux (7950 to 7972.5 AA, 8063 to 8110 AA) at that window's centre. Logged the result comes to 0.03 mag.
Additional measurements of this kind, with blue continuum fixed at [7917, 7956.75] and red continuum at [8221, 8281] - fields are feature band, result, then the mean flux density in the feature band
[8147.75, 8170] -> -0.03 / 0.565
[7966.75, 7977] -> -0.01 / 0.568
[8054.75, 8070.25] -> -0.02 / 0.568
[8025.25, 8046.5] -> 0.03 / 0.542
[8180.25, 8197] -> 0.14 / 0.483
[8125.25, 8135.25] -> -0.01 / 0.555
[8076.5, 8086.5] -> 0.00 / 0.553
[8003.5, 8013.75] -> 0.00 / 0.56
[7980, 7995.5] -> -0.01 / 0.565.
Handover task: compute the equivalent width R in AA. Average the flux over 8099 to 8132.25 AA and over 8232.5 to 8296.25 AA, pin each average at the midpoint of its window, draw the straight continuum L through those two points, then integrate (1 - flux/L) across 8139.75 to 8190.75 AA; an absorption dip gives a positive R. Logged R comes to 2.9 AA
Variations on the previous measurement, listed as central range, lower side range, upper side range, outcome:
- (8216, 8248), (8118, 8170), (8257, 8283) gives -0.6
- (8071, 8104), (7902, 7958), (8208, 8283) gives -0.2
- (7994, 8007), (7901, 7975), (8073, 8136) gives 0.3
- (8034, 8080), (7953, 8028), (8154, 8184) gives -0.9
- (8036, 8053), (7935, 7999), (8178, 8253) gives 0.2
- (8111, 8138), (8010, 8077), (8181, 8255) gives -0.8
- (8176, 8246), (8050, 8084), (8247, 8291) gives 2.0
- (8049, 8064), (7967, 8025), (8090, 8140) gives -0.4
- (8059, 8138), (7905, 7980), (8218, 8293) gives -0.5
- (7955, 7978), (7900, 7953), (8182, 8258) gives -0.6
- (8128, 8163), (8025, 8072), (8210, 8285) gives -0.8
